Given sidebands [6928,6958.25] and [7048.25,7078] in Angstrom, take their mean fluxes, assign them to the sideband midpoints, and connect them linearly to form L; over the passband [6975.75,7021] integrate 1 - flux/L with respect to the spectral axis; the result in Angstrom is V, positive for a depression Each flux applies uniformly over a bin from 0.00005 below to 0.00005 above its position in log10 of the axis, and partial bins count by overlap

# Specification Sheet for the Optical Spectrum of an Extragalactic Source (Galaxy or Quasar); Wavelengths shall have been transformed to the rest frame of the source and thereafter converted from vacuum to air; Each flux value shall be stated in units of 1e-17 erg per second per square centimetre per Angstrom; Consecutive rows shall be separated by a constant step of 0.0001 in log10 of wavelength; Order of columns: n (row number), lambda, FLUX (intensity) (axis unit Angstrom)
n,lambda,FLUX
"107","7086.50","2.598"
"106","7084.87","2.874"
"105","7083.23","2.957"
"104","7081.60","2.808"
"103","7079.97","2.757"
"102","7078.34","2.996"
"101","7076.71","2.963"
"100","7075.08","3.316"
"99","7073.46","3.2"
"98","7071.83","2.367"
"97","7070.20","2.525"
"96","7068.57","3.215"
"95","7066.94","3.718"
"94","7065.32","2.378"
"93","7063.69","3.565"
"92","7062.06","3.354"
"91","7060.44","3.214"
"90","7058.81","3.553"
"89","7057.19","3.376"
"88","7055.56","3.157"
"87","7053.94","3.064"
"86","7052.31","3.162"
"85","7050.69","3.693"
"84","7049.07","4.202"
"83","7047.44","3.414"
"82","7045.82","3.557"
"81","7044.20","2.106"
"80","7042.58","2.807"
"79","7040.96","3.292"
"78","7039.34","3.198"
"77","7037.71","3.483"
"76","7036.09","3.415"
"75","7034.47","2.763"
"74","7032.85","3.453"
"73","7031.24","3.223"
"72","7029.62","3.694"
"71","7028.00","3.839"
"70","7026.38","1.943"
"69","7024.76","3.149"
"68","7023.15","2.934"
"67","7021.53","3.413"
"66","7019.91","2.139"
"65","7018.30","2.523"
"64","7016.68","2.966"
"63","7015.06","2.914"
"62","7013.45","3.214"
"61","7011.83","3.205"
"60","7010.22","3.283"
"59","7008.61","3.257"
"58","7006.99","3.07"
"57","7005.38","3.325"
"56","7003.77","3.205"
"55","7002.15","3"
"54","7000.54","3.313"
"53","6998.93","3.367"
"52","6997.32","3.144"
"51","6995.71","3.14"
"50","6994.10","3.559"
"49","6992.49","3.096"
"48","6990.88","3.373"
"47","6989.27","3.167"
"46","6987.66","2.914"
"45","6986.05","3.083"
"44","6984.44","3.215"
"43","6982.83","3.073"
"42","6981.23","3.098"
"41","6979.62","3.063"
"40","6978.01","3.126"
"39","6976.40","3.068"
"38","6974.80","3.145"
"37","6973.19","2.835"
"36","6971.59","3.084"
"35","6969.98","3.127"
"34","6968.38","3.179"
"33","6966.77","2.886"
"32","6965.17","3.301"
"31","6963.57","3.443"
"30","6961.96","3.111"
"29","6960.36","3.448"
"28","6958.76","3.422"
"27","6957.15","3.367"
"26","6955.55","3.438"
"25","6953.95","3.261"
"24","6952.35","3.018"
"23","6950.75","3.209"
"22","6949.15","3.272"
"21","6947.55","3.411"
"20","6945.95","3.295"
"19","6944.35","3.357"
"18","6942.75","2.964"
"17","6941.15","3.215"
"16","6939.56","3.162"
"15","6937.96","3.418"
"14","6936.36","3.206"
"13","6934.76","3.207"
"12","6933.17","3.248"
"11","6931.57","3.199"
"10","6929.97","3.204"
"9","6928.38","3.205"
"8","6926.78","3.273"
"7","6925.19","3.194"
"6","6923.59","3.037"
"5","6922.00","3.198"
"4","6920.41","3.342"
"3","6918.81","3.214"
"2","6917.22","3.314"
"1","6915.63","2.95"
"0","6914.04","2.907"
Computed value 1.8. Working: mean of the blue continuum 3.25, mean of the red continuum 3.22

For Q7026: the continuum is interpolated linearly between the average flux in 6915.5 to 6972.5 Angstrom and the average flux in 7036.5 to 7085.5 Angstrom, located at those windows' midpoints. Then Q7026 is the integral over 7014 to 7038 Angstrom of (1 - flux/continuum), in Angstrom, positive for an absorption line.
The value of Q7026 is 0.9 Angstrom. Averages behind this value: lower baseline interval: 3.23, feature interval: 3.05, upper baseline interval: 3.14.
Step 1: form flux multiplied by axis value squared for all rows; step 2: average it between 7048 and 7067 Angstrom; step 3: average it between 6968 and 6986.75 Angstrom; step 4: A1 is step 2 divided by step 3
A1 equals 1.1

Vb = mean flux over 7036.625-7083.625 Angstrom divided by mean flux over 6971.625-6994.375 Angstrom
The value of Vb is 1.0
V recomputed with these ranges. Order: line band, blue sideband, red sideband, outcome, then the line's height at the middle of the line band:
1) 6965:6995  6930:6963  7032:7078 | 1.1 Angstrom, 3.24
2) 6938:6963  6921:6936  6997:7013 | -0.5 Angstrom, 3.2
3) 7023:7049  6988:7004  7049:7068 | 0.9 Angstrom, 3.3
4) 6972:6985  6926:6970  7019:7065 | 0.6 Angstrom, 3.23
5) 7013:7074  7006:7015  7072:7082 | -1.1 Angstrom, 3.08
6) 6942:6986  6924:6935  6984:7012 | 0.2 Angstrom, 3.21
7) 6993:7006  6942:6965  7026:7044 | -0.1 Angstrom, 3.23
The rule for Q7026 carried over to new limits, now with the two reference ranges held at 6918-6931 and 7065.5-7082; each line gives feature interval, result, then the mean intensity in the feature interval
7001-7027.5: 0.7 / 2.99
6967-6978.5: 0.2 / 3.07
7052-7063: -1.0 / 3.28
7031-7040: -0.7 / 3.26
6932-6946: -0.2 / 3.23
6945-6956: -0.4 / 3.27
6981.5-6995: -0.3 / 3.18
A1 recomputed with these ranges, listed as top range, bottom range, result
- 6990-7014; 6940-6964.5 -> 1.00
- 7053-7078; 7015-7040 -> 1.03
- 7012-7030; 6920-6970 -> 0.94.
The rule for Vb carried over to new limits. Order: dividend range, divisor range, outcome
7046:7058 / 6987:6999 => 1.07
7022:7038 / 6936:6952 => 0.98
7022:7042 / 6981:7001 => 1.00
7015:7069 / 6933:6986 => 0.99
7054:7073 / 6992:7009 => 0.97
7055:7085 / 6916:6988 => 0.96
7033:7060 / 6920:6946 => 1.02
